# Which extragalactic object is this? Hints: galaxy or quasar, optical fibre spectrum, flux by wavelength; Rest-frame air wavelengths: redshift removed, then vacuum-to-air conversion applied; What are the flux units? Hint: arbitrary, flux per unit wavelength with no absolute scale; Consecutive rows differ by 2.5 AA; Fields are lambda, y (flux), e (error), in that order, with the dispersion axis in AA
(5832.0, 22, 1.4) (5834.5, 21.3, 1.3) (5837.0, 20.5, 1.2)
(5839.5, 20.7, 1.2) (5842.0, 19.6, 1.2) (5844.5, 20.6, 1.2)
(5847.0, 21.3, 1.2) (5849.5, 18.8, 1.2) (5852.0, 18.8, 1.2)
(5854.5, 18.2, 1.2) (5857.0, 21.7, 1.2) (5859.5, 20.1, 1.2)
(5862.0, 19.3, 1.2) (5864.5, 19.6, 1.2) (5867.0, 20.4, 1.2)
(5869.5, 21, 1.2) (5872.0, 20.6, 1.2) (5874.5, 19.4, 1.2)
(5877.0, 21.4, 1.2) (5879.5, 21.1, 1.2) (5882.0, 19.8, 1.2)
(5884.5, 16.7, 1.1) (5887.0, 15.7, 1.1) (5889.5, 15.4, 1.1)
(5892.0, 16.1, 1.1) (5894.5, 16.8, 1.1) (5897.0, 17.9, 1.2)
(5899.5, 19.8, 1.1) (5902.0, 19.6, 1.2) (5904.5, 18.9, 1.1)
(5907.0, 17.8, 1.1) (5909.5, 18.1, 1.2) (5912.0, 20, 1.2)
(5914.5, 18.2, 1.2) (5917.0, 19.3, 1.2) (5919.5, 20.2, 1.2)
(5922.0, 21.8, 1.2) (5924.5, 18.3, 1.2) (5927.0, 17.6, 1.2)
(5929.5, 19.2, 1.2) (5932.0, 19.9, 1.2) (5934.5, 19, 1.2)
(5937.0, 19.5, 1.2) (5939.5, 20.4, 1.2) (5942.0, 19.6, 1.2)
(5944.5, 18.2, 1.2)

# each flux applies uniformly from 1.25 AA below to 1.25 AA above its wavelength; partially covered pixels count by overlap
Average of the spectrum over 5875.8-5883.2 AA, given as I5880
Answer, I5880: 20.8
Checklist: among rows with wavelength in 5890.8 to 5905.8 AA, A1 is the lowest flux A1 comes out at 16.1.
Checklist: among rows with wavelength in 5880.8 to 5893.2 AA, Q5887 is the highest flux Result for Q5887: 19.8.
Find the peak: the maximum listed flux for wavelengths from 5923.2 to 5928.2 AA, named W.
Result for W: 18.3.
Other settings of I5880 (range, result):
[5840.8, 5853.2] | 19.8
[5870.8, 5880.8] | 20.6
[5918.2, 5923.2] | 21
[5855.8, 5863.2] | 20.4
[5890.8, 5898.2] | 16.9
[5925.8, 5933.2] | 18.9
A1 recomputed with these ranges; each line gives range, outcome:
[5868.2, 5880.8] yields 19.4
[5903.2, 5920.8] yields 17.8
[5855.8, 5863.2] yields 19.3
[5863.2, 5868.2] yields 19.6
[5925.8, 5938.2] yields 17.6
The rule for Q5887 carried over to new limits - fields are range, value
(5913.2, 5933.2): 21.8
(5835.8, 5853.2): 21.3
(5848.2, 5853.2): 18.8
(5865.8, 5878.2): 21.4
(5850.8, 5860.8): 21.7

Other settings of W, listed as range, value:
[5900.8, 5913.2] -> 20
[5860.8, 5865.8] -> 19.6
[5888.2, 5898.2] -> 17.9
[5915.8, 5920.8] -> 20.2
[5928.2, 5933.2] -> 19.9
